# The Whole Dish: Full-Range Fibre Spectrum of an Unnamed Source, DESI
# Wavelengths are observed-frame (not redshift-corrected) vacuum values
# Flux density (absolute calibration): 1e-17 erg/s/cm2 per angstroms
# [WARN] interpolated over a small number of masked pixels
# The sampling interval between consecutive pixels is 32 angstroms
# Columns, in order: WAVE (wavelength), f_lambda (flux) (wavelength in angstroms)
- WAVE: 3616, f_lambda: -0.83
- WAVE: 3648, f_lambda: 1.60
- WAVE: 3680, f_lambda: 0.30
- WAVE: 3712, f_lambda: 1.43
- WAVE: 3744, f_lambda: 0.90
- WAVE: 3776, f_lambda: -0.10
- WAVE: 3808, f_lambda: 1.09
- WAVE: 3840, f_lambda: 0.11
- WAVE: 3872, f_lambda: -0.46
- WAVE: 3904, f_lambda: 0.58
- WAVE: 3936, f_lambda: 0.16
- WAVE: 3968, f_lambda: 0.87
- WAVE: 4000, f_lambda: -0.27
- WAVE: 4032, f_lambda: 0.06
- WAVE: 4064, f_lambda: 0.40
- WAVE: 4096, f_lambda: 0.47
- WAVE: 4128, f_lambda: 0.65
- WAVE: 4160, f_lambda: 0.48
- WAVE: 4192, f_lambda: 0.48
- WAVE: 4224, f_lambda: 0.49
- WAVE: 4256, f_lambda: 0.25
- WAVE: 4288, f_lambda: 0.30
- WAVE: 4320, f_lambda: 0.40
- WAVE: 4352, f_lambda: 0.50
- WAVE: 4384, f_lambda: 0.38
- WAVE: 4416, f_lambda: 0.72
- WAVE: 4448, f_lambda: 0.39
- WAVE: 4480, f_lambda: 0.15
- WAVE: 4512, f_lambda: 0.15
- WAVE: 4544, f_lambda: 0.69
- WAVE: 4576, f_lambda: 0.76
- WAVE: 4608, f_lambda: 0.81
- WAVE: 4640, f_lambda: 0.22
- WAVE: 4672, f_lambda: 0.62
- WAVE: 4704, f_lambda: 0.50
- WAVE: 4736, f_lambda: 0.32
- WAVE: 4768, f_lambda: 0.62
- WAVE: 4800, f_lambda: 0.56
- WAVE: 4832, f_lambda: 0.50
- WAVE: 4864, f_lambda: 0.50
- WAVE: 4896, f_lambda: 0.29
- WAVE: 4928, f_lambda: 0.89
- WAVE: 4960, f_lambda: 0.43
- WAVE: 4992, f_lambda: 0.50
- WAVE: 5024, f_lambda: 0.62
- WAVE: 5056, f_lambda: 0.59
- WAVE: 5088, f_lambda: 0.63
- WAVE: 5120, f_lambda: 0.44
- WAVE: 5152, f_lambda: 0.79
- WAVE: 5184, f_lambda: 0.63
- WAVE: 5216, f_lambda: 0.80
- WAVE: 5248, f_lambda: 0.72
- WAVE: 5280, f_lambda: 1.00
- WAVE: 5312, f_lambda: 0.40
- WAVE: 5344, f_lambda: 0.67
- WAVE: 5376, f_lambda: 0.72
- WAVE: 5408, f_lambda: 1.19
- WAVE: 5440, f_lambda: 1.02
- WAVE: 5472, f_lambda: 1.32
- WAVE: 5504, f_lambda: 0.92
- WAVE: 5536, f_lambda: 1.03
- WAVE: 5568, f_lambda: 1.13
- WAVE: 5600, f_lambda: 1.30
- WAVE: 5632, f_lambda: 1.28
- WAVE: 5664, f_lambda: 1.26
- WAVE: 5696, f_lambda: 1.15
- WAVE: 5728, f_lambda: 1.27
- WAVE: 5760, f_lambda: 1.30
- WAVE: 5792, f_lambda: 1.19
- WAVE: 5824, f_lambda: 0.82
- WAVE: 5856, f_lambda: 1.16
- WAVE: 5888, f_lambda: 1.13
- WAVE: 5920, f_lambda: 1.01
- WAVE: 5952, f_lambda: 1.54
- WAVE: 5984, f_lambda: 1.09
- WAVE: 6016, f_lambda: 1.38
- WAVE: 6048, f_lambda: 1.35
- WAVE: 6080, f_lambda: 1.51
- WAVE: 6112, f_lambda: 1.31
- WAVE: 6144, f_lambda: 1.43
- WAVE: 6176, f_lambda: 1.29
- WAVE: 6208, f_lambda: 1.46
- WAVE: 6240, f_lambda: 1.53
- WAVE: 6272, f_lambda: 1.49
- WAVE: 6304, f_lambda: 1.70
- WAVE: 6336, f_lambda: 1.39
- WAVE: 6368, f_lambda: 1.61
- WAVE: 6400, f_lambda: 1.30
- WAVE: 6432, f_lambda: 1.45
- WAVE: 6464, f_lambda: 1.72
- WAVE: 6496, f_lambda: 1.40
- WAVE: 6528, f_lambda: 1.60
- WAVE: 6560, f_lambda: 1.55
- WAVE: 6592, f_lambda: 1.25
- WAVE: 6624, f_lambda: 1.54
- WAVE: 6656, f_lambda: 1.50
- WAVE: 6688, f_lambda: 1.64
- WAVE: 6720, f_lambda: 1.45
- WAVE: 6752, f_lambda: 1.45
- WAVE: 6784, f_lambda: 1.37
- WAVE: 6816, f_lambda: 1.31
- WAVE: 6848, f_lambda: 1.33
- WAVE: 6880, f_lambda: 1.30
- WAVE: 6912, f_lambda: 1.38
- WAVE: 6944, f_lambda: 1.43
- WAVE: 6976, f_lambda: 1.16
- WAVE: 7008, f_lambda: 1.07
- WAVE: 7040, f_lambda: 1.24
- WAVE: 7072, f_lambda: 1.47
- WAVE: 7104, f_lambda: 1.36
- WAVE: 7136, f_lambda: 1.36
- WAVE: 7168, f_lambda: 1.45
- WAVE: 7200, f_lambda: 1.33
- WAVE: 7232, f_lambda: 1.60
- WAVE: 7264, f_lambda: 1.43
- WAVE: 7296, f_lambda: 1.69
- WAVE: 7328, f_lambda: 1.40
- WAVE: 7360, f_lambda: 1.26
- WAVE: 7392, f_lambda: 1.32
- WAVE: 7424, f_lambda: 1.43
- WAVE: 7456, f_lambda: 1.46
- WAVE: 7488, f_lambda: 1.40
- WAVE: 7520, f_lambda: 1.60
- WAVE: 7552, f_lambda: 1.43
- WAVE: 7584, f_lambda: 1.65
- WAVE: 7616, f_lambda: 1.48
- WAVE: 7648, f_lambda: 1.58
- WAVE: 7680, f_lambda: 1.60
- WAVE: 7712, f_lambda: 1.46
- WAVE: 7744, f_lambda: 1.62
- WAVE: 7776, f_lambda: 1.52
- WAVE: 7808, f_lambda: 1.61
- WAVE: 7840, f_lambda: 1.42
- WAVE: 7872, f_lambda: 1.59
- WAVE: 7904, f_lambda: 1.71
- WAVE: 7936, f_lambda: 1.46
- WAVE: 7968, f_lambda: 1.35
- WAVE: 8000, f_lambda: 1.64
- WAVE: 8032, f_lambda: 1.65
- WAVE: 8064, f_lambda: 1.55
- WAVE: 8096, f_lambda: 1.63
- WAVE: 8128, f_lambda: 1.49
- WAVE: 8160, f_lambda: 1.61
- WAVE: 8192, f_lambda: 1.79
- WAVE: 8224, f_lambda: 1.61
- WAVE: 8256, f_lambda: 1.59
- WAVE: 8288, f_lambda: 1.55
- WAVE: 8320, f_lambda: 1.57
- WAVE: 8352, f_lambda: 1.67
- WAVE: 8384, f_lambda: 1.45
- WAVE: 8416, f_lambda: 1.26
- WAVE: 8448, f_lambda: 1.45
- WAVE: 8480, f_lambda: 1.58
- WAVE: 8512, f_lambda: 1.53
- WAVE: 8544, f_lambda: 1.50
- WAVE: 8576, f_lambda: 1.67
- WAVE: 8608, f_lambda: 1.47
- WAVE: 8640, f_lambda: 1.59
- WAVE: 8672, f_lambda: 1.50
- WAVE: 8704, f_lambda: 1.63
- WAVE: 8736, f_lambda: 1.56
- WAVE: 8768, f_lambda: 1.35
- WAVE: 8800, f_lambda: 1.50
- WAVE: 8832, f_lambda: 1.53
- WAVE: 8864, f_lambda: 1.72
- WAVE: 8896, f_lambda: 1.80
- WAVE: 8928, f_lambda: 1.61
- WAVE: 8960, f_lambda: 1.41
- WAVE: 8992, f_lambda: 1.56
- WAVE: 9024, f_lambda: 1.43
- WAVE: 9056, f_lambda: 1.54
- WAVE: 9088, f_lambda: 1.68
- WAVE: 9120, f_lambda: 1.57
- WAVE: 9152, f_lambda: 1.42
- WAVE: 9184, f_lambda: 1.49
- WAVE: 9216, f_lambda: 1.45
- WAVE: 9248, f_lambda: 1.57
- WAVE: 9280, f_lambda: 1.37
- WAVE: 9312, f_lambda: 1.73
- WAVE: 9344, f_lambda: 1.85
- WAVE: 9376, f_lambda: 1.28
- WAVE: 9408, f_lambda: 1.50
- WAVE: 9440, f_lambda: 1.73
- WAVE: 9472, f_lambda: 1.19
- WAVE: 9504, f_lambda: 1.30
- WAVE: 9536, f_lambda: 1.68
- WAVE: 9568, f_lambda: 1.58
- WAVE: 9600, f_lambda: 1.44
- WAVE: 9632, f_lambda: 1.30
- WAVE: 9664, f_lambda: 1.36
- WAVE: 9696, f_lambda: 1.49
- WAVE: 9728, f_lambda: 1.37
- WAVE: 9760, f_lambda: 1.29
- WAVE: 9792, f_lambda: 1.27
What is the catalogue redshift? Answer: 0.35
